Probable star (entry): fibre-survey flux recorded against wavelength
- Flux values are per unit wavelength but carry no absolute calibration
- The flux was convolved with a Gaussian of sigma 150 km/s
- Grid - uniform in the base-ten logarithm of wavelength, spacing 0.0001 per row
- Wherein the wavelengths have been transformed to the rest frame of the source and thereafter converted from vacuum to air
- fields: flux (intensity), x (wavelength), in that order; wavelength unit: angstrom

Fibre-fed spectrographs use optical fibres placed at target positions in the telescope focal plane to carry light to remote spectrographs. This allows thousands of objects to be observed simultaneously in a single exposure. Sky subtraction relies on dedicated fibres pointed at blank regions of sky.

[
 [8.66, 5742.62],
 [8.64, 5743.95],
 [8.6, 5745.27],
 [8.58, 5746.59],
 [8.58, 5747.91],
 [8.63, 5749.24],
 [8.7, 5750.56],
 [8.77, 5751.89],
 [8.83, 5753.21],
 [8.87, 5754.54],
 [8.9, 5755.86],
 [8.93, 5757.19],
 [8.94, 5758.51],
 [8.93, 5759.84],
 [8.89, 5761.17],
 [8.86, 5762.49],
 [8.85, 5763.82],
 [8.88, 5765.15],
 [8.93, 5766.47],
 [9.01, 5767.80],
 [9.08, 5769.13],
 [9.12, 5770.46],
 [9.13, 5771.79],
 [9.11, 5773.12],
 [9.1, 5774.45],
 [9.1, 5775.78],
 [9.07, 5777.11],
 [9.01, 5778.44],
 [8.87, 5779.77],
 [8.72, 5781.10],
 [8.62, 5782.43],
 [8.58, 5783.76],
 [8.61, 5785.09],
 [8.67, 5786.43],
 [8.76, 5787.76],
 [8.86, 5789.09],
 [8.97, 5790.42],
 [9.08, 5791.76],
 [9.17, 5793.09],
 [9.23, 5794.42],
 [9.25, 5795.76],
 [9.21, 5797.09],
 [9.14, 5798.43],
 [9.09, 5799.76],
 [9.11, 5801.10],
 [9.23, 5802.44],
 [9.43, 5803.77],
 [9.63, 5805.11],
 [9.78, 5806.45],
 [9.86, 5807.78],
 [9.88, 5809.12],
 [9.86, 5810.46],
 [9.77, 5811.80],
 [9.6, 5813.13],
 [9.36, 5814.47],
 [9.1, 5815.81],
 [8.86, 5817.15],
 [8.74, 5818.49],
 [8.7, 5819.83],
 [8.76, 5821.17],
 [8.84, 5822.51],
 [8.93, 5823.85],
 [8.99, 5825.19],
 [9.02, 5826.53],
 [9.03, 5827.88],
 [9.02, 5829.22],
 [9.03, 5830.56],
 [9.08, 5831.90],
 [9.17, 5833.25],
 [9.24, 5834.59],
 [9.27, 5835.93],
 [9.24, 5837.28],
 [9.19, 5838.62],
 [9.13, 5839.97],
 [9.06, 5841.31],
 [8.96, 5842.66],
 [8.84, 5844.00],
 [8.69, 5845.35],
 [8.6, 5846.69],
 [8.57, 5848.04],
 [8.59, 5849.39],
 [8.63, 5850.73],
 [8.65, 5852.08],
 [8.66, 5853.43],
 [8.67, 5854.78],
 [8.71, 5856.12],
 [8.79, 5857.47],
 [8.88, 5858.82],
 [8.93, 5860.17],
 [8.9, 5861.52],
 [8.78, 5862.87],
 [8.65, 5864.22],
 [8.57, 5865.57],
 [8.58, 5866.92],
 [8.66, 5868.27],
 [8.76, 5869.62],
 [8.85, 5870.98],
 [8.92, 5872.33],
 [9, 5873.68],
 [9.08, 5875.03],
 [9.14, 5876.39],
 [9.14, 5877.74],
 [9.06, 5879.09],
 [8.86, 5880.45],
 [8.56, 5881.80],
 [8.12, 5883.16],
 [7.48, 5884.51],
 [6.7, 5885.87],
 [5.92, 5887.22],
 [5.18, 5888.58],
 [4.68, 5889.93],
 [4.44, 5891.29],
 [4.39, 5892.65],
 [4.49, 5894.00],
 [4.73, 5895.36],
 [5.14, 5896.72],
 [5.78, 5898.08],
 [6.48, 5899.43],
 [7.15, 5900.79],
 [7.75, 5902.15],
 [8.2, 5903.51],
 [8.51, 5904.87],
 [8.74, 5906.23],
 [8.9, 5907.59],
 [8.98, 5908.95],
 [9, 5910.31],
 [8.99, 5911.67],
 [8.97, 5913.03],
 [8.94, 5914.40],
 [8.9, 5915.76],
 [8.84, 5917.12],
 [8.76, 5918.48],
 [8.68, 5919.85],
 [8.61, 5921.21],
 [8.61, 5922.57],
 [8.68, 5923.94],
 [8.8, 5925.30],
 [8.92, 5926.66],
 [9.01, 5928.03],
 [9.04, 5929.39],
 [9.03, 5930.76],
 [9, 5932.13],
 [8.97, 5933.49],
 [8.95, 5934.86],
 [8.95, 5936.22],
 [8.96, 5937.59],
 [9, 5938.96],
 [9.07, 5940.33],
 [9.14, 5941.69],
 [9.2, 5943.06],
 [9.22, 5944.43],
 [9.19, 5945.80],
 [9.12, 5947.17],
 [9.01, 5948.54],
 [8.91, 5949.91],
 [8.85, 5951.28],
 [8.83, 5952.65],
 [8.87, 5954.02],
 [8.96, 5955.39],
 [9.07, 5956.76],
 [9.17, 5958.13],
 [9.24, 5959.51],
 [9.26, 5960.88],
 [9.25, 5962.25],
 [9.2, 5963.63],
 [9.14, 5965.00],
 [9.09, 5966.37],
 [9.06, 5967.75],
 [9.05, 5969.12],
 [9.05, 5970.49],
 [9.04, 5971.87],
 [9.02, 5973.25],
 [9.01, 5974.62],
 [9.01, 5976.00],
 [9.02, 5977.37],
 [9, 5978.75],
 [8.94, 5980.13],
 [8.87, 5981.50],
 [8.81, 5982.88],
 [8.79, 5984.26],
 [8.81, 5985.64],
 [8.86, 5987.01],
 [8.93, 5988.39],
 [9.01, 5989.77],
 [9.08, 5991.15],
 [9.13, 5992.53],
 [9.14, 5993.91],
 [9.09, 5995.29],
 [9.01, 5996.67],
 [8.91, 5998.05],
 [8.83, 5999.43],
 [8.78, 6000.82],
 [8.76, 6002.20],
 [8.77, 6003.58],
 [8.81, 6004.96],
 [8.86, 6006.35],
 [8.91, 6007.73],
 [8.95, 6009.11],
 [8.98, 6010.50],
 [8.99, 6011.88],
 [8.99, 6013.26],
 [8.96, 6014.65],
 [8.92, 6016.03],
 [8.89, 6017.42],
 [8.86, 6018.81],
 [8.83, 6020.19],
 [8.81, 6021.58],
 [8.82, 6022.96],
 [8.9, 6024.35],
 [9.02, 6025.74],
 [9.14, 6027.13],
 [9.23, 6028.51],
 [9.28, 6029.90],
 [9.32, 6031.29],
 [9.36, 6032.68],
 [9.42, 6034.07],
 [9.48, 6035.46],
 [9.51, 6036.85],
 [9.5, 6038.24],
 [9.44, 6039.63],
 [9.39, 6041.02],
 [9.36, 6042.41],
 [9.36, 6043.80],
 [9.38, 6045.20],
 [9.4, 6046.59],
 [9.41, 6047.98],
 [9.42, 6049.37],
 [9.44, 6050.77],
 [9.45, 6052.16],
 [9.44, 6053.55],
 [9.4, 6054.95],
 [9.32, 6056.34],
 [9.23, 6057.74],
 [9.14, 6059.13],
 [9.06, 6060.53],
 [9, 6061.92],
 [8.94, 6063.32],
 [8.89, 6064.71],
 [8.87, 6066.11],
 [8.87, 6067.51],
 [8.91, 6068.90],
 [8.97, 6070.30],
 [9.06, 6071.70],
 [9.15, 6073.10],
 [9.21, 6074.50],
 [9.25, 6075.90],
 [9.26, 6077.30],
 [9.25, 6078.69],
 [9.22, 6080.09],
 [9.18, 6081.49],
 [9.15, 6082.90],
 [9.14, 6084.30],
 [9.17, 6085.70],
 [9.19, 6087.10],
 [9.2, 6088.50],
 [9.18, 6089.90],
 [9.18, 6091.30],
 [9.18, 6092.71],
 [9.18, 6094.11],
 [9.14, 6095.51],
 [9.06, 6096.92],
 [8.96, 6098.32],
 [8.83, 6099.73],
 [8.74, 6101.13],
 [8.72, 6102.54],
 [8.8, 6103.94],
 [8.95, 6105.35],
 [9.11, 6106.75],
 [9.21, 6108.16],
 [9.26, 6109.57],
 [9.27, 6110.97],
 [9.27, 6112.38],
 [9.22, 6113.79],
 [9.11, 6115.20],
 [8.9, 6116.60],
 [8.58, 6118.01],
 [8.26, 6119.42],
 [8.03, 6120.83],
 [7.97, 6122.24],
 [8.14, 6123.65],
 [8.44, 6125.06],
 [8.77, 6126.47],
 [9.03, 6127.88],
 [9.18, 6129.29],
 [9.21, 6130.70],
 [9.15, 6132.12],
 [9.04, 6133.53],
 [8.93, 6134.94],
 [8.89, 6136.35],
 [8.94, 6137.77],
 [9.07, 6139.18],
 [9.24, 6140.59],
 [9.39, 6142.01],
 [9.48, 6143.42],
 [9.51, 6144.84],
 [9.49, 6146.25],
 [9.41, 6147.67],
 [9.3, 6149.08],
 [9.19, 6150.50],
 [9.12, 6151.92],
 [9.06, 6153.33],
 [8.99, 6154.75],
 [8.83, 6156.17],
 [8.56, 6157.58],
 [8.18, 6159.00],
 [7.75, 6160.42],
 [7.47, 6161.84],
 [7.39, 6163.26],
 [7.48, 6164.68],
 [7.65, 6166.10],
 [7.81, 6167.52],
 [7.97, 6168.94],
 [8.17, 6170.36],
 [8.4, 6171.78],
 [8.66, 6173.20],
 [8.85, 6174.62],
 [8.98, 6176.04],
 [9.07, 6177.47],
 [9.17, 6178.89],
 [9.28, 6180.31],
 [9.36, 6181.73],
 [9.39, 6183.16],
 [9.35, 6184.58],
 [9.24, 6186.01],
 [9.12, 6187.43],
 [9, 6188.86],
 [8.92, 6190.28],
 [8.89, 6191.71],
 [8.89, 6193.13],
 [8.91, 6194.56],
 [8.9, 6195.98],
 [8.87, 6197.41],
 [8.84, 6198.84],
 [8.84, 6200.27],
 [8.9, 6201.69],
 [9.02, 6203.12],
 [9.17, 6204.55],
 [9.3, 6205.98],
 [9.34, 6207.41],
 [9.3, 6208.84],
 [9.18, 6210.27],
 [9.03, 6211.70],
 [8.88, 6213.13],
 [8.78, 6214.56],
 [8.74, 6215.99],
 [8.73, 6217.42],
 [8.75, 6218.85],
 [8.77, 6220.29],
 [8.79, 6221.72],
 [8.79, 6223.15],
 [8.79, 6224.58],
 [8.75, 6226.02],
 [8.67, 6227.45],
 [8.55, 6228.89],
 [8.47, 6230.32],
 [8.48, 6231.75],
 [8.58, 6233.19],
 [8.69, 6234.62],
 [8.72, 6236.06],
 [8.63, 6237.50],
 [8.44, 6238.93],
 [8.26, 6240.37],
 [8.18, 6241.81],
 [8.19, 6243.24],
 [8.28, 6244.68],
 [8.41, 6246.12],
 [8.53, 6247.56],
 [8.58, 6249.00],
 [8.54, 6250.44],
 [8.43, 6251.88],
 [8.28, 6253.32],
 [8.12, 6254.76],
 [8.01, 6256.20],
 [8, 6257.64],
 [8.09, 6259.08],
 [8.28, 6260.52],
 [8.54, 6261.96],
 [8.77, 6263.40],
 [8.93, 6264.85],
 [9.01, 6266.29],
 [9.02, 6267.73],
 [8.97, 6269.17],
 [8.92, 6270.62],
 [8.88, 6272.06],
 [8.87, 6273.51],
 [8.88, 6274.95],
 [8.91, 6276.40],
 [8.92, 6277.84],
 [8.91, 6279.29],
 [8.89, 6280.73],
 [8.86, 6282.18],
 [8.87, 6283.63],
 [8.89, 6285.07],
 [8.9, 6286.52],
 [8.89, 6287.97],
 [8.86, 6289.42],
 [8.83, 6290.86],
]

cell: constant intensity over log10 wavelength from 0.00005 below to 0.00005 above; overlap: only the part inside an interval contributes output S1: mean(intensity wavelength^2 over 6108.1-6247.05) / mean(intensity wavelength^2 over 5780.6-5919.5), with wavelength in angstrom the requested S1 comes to 1.15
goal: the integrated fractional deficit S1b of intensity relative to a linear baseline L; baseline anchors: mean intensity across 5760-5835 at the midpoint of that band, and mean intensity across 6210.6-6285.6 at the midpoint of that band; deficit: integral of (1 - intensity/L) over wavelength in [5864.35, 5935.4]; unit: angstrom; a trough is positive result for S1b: 7.82 angstrom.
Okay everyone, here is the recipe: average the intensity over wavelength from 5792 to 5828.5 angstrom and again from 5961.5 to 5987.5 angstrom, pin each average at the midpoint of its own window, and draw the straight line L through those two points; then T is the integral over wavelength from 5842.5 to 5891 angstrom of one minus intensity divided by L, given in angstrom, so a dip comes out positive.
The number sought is 4.3 angstrom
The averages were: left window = 9.24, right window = 9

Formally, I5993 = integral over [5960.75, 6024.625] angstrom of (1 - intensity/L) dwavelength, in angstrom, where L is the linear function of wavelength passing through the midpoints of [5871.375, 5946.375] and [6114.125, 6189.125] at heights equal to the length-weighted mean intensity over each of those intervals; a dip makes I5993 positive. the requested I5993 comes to -4.8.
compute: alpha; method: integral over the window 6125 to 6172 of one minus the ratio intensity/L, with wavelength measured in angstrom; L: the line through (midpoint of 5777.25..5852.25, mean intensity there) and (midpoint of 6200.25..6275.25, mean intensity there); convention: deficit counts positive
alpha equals 0.2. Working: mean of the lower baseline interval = 9.06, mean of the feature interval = 8.73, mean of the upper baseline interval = 8.68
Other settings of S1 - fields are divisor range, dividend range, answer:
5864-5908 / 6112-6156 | 1.31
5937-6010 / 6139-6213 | 1.05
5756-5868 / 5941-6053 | 1.07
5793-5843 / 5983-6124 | 1.06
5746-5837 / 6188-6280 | 1.12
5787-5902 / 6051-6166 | 1.16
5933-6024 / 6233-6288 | 1.05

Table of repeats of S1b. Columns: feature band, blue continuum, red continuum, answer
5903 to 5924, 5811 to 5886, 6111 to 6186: 0.2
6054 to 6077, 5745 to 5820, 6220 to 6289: -0.8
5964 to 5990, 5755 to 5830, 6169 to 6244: 0.0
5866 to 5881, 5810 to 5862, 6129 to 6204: 0.1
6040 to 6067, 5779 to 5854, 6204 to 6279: -1.3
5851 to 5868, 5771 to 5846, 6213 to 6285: 0.6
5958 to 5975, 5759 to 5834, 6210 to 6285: -0.4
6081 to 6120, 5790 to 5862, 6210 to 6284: -1.1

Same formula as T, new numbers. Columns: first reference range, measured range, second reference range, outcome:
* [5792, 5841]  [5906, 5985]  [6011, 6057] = 2.1 angstrom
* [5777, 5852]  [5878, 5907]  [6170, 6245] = 7.4 angstrom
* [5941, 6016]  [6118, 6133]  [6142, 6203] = 0.4 angstrom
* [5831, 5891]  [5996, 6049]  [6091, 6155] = -1.7 angstrom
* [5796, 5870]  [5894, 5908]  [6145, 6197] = 3.1 angstrom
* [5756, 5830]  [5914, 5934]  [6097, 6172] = 0.2 angstrom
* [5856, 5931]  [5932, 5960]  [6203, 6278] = -3.1 angstrom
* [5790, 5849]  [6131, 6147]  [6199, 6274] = -0.7 angstrom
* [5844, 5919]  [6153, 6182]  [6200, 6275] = 0.5 angstrom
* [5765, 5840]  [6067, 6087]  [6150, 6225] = -0.6 angstrom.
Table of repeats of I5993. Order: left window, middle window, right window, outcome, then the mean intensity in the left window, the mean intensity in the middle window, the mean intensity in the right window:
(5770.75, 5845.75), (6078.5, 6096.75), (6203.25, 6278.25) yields -0.72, 9.1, 9.17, 8.68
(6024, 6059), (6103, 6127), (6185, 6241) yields 0.92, 9.34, 8.78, 8.85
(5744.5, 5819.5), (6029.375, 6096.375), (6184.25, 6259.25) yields -3.03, 9.04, 9.23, 8.72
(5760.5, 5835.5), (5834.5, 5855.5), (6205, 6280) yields 0.42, 9.09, 8.87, 8.67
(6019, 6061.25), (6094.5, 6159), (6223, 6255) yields -0.24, 9.27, 8.96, 8.49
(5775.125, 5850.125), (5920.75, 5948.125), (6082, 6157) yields 0.22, 9.07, 8.98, 9.01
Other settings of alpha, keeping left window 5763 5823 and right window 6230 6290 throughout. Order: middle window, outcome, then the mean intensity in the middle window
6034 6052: -1.2 angstrom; 9.42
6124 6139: -0.3 angstrom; 8.94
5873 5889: 1.7 angstrom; 8.06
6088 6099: -0.4 angstrom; 9.14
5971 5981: -0.1 angstrom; 9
